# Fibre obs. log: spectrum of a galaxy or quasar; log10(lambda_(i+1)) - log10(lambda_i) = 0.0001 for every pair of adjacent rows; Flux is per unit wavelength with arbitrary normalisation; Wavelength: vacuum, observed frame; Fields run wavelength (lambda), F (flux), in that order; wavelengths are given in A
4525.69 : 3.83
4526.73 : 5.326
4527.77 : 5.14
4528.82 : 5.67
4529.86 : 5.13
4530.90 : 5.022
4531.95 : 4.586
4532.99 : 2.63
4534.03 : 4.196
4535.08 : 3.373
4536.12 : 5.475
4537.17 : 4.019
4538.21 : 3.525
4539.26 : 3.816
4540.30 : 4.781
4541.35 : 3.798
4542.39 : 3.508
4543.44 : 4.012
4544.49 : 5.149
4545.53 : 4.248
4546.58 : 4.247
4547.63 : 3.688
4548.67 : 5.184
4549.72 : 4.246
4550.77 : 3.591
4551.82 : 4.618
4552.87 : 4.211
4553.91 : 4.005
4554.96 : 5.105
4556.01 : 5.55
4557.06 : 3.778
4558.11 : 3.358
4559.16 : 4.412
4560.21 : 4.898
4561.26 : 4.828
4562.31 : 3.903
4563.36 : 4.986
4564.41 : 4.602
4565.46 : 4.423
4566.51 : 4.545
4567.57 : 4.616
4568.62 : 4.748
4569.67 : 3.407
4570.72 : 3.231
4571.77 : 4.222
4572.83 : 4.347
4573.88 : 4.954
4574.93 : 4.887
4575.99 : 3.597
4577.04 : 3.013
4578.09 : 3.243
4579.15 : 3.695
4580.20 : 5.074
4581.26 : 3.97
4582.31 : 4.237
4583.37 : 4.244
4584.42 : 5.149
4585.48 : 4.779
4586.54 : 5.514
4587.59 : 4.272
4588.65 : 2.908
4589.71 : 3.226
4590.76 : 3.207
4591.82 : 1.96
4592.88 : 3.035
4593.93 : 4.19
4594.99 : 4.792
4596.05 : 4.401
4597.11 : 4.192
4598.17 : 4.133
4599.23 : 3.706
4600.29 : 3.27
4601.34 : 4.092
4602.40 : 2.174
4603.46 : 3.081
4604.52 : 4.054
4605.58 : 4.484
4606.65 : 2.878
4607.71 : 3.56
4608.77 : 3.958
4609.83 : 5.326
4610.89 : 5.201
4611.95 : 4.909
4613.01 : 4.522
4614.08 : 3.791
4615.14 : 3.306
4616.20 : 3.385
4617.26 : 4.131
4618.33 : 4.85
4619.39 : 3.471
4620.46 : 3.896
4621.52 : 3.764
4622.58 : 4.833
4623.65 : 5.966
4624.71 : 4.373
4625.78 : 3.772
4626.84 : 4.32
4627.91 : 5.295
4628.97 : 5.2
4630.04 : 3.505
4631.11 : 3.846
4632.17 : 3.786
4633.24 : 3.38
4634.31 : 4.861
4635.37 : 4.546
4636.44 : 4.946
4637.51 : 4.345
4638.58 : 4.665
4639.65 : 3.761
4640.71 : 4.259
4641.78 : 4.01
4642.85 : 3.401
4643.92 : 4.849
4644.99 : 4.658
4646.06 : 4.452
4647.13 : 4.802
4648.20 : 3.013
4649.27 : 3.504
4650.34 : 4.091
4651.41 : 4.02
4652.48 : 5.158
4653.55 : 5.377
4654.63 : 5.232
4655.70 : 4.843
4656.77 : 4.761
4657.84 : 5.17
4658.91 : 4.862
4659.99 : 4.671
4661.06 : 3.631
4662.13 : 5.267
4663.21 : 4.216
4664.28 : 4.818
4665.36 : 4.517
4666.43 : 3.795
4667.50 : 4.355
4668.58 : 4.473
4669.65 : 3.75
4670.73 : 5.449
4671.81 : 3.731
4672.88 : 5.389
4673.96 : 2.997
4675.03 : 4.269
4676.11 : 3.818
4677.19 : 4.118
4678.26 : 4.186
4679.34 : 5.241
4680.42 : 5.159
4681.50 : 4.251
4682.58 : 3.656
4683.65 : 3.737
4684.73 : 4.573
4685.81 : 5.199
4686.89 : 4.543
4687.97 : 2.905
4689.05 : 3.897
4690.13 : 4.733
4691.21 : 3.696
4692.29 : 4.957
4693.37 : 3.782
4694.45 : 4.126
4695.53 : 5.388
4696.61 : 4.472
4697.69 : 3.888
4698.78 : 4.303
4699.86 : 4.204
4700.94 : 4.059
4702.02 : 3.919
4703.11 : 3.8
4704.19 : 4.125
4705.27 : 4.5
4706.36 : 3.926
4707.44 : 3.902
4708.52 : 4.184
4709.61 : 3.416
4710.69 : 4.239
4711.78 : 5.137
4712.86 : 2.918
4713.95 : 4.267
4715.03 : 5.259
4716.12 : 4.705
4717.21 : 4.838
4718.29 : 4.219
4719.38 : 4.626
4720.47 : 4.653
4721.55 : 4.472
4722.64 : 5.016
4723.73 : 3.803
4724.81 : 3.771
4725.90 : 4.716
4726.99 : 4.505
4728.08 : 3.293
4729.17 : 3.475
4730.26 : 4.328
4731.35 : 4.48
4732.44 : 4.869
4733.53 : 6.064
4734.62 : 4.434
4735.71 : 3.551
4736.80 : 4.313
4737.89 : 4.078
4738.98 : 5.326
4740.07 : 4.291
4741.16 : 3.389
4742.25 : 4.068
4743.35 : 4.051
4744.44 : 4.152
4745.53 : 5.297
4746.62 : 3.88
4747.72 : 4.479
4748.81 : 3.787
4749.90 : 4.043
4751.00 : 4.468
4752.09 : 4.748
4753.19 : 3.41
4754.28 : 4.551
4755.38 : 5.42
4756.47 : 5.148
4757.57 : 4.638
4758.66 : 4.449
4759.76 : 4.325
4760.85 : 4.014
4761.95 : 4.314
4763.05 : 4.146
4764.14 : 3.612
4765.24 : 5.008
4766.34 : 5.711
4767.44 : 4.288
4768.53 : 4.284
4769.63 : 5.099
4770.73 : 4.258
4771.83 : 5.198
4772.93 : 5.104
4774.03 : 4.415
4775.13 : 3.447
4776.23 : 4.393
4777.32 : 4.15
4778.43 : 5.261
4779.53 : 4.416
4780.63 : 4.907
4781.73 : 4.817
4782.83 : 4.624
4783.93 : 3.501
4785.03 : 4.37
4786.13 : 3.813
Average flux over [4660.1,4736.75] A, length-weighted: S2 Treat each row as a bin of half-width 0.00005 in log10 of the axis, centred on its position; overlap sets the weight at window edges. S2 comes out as 4.3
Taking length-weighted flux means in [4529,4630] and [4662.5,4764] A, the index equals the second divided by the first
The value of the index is 1.03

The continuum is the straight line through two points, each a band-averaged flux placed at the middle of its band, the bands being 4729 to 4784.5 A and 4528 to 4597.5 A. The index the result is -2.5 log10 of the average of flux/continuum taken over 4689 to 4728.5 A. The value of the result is 0.030 mag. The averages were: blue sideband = 4.22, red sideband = 4.45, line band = 4.27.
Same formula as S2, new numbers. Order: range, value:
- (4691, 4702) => 4.29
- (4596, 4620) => 3.94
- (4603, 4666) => 4.33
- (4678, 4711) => 4.22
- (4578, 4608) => 3.86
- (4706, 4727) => 4.33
